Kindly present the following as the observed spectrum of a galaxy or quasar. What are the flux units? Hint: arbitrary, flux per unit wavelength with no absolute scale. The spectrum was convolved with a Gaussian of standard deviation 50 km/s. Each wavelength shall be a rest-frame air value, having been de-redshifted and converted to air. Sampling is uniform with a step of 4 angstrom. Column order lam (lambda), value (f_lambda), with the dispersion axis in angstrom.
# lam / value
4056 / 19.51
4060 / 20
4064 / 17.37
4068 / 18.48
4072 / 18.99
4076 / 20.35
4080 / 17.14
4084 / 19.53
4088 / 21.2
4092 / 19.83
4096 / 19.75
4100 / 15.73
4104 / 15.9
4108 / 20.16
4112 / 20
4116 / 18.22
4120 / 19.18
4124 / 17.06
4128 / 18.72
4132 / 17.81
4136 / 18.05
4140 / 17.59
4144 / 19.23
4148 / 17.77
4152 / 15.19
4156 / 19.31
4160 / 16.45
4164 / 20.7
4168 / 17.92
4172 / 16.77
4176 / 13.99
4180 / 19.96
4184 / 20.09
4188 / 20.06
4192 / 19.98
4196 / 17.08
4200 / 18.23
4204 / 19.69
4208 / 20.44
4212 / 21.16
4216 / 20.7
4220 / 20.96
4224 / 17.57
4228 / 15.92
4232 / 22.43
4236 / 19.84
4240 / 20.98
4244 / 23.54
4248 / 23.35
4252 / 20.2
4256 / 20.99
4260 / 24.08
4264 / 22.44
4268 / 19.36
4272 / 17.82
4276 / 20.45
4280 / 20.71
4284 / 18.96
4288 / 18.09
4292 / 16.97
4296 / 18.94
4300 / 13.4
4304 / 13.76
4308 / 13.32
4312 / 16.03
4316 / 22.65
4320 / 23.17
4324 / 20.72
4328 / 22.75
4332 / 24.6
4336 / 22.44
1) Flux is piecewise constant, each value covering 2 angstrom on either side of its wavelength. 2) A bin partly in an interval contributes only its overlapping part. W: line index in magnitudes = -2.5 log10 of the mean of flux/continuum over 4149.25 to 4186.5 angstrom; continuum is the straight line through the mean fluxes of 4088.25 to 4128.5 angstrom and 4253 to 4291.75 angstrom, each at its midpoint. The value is 0.08 mag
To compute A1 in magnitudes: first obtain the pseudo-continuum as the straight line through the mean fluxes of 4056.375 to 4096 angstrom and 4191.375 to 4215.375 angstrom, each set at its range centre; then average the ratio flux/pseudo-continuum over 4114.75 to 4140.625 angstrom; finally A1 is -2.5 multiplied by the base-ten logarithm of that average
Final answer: 0.07 mag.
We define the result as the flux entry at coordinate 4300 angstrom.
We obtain 13.4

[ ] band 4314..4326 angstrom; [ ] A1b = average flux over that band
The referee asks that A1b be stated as 22.2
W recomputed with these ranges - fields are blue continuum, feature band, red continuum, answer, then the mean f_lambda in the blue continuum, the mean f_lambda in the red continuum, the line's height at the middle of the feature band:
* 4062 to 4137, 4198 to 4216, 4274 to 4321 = -0.10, 18.6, 17.9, 18.2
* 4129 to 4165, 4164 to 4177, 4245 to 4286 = 0.09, 18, 20.9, 18.5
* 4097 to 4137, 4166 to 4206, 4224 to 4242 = 0.03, 18.1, 19.5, 19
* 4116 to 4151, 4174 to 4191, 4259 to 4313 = -0.03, 18.1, 18.1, 18.1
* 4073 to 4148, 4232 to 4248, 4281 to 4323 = -0.21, 18.6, 17.7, 18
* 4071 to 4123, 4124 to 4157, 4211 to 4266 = 0.10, 18.9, 21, 19.5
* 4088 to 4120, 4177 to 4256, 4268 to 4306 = -0.11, 18.7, 17.8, 18.1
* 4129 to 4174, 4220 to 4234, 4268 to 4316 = -0.08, 17.9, 17.5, 17.7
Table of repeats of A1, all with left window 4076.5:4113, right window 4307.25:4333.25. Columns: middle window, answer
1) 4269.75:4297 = 0.08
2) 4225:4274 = -0.04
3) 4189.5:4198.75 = 0.06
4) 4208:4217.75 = -0.06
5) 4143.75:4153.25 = 0.12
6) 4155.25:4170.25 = 0.05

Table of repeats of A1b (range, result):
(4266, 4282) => 19.6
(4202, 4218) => 20.5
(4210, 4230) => 19.3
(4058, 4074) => 18.7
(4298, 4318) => 15.8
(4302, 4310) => 13.5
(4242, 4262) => 22.4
